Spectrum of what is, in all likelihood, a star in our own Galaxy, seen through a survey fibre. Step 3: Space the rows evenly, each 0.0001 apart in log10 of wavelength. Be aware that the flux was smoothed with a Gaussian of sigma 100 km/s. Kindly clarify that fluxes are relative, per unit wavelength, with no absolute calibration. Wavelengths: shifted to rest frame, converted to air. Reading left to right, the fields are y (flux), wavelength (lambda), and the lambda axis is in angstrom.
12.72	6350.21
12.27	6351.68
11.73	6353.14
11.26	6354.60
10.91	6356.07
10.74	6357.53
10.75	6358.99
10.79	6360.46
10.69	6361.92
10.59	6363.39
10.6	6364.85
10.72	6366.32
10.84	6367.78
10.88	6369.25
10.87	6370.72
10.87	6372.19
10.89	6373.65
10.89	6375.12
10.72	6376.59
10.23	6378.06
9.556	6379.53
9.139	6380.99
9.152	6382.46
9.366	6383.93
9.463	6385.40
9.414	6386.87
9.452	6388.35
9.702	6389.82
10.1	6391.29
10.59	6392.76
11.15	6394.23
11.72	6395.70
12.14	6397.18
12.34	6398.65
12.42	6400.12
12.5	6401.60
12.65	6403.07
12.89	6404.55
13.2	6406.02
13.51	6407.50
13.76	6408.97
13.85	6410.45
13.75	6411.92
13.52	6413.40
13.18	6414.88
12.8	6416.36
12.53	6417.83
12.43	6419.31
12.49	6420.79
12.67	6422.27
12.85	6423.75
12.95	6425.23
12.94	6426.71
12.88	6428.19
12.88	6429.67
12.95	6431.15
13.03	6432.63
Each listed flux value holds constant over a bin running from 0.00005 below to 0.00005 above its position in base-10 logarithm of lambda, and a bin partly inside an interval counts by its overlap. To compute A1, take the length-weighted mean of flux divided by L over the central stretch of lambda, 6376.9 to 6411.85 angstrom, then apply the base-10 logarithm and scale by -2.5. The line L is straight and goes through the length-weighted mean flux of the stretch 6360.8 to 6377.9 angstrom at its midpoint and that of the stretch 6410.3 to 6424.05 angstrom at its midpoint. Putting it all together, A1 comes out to 0.06 mag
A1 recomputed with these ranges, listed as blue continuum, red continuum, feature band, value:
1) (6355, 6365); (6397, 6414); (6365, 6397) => 0.15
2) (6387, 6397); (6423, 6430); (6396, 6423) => -0.11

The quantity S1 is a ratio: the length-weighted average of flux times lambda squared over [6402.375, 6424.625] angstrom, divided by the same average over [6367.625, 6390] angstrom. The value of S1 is 1.3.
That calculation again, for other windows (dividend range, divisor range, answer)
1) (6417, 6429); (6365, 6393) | 1.27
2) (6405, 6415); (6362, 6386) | 1.33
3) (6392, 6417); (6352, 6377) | 1.18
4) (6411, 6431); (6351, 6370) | 1.20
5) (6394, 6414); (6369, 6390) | 1.29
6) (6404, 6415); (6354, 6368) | 1.27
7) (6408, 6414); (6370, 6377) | 1.28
